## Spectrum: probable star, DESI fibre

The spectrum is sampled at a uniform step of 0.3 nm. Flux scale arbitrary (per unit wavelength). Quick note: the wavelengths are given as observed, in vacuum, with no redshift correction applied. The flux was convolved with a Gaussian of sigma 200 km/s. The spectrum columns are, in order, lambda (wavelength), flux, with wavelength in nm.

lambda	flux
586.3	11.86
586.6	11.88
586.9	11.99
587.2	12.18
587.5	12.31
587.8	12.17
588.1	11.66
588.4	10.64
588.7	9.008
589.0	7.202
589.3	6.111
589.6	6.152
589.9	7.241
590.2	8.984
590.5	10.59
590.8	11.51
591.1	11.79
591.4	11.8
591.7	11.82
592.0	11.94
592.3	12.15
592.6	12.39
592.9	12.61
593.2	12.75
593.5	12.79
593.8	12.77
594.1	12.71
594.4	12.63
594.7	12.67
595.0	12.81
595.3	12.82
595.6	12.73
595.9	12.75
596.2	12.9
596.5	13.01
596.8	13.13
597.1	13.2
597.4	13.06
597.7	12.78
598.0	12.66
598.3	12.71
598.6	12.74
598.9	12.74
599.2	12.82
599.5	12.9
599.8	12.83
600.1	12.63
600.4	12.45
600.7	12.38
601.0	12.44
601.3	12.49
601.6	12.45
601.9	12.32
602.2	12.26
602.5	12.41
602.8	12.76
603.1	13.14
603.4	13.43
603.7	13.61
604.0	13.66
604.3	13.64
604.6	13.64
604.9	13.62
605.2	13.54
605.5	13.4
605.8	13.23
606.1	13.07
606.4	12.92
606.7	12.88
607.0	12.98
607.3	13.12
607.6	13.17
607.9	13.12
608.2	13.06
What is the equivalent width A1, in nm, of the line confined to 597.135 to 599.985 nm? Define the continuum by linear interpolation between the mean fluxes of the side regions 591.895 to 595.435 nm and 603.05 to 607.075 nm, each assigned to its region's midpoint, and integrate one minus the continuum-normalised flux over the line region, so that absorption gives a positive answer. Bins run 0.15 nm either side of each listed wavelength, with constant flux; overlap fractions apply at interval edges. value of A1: 0.02 nm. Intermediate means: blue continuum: 12.6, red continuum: 13.4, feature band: 12.8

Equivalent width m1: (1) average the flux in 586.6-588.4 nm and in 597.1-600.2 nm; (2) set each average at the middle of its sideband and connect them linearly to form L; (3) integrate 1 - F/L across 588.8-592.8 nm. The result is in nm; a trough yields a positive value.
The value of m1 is 0.72 nm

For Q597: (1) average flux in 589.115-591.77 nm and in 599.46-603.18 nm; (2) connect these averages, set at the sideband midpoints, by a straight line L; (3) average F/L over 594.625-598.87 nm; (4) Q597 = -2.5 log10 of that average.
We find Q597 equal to -0.15 mag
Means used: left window 9.46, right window 12.6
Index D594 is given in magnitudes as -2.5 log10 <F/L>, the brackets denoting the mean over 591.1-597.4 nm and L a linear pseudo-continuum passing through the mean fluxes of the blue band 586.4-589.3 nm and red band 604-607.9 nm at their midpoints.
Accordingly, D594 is -0.09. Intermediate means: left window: 10.8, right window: 13.3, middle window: 12.6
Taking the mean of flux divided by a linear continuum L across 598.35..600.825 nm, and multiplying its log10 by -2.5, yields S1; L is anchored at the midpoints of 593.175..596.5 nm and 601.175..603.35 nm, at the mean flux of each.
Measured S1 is 0.00 mag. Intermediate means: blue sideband 12.8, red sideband 12.6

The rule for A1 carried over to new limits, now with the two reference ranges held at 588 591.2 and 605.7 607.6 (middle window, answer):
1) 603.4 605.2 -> -0.16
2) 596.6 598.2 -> -0.30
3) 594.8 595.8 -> -0.23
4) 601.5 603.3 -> -0.08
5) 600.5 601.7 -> -0.07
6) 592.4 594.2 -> -0.49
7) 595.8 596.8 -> -0.21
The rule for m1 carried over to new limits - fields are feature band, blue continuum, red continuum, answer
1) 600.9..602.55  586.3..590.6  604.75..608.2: -0.01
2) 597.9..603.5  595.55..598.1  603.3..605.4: 0.26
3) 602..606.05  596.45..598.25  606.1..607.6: -0.08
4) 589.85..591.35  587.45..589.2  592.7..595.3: 0.13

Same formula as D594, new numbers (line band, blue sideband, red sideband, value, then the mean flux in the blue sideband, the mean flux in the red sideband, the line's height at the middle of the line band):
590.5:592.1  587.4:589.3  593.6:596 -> -0.03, 10.1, 12.7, 11.3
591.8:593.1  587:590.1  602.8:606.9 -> -0.18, 9.5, 13.3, 10.4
